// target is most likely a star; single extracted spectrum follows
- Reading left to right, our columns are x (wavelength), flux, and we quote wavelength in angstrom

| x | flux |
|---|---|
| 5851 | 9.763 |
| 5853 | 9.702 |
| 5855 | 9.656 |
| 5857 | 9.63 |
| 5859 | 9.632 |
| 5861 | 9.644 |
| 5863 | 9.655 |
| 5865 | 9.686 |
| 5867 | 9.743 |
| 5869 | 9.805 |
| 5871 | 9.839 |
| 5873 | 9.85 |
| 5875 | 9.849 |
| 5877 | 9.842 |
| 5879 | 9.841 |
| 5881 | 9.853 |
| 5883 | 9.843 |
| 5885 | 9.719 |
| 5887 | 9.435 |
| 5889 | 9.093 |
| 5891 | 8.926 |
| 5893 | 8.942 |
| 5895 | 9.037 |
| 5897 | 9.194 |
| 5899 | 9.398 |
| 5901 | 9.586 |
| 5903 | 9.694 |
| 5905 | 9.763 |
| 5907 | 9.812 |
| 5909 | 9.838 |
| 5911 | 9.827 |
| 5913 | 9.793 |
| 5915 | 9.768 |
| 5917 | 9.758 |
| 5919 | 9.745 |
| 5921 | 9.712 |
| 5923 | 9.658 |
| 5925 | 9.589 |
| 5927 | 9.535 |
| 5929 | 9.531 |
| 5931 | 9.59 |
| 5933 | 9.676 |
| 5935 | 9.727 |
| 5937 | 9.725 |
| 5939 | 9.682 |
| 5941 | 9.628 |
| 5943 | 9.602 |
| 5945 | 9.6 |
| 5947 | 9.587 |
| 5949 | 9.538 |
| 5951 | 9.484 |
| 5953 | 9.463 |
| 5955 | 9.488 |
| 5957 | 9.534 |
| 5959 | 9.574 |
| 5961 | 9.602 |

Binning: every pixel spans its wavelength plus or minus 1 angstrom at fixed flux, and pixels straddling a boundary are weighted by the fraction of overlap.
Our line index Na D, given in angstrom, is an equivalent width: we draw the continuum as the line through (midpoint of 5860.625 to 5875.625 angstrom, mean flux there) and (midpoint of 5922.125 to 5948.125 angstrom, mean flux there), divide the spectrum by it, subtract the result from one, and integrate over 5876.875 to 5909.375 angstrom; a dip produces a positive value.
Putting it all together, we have 0.69 angstrom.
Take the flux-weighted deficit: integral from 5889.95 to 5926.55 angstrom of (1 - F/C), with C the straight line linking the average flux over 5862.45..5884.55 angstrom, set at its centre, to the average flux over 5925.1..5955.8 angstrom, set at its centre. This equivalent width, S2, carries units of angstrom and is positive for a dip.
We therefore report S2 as 0.5 angstrom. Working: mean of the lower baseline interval 9.8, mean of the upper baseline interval 9.59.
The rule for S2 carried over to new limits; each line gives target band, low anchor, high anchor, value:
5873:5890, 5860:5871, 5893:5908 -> -0.16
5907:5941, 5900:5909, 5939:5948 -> -0.10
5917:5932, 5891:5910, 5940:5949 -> -0.16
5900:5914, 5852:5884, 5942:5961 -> -0.15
